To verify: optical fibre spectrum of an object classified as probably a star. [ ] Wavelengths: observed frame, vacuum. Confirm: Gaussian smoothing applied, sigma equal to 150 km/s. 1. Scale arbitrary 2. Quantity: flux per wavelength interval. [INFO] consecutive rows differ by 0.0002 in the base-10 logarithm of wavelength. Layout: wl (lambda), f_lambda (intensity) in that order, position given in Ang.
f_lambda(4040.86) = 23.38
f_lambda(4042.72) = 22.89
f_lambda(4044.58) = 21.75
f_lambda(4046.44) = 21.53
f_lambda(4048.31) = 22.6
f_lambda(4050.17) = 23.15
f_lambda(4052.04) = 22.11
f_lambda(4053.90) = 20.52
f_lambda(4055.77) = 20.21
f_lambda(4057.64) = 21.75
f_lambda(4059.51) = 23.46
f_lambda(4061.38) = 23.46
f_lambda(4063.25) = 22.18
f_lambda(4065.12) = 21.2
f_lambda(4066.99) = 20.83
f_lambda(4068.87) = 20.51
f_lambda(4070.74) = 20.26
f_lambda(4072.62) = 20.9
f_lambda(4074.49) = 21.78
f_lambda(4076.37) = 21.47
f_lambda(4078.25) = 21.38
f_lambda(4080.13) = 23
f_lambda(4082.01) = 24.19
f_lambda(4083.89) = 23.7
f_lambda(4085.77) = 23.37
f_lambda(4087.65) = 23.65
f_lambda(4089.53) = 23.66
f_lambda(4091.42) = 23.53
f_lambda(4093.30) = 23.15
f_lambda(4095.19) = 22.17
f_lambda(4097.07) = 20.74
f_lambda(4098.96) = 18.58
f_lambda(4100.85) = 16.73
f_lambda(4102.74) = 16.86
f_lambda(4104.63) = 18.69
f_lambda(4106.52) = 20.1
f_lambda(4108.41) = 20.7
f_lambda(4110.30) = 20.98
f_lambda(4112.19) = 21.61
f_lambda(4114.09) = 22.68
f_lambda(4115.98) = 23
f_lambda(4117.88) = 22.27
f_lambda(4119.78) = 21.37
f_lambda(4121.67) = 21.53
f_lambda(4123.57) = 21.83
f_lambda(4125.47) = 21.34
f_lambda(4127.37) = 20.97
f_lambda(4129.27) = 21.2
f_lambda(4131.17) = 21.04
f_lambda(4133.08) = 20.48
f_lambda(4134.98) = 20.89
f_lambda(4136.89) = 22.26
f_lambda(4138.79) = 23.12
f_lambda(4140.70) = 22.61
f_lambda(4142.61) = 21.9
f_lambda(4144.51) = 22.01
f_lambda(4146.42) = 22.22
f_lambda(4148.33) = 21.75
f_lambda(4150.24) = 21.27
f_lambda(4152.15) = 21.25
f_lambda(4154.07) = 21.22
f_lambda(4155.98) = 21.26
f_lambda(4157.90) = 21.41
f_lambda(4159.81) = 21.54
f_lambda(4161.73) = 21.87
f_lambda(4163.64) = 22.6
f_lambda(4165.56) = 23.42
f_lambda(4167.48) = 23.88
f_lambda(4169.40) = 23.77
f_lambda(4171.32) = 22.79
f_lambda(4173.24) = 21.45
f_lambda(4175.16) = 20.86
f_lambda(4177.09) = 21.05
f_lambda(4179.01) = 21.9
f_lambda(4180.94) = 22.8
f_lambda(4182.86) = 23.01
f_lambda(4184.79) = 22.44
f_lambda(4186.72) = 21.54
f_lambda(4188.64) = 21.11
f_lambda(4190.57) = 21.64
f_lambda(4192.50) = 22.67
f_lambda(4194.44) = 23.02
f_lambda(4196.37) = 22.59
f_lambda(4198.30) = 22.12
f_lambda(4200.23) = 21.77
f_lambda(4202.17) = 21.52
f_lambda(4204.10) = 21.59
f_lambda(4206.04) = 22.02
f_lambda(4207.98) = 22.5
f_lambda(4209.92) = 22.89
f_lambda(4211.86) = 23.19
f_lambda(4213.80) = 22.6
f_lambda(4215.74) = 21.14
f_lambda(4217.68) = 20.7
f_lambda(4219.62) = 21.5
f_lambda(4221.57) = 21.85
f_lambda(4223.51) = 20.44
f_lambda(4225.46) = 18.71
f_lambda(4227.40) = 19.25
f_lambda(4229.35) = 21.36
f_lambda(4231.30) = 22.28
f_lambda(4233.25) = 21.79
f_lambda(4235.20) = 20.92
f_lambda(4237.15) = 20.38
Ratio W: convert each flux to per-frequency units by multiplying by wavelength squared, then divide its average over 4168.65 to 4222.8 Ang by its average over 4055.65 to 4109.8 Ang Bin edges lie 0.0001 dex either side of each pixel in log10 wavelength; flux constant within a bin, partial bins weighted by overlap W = 1.09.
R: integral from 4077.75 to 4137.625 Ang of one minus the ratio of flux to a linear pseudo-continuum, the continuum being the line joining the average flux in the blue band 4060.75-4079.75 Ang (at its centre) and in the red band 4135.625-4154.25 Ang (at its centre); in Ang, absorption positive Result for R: 0.6 Ang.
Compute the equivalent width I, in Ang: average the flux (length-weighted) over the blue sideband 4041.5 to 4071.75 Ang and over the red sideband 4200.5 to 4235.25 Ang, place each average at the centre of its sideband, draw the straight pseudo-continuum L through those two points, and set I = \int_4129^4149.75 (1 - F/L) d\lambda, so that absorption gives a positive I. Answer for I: -0.1 Ang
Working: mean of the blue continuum 21.8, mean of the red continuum 21.5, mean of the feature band 21.8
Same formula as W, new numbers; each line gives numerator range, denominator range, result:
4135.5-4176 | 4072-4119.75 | 1.06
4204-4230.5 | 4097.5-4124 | 1.10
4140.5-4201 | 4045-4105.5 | 1.07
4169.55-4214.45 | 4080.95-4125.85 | 1.07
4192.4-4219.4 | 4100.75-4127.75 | 1.11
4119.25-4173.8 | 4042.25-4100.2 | 1.03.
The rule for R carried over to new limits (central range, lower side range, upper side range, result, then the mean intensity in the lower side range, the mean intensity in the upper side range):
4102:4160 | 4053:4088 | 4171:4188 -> 1.6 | 22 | 21.9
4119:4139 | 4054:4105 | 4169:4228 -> 0.2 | 21.5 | 21.8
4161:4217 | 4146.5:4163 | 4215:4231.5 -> -3.0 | 21.5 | 20.7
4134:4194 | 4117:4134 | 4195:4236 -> -1.7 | 21.3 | 21.6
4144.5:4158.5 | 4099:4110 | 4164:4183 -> -0.2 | 18.8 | 22.5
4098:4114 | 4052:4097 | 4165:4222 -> 1.9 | 22.2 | 22.2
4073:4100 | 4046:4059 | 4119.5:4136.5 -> -1.1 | 21.8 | 21.2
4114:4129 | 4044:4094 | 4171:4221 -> 0.2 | 22.2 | 22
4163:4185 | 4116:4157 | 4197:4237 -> -0.9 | 21.6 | 21.5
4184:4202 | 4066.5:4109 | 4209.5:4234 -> -0.6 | 21.3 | 21.3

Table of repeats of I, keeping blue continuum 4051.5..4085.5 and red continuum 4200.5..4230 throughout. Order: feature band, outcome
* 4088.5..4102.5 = 0.5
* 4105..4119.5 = 0.2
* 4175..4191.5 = -0.3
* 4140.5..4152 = -0.1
